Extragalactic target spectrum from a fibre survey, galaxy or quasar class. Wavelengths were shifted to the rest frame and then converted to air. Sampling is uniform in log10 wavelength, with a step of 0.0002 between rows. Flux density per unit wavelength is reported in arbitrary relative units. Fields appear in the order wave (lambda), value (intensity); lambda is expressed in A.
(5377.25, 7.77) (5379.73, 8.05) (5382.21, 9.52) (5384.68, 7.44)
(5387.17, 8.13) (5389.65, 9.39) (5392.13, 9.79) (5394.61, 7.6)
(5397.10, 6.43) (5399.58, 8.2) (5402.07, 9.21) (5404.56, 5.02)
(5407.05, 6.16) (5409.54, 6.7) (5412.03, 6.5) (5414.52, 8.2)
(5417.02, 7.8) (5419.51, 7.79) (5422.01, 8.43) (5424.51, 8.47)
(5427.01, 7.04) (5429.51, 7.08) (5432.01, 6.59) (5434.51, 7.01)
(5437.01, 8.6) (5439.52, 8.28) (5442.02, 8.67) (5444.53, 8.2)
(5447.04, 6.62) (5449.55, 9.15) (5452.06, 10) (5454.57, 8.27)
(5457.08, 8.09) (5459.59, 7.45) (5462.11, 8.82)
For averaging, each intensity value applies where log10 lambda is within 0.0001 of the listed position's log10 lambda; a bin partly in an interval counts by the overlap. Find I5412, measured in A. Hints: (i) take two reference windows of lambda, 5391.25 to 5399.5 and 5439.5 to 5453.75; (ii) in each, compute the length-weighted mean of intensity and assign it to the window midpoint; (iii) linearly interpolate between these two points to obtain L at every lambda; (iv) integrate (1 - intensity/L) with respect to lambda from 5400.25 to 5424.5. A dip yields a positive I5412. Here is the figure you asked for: 2.12 A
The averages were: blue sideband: 7.9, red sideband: 8.5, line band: 7.39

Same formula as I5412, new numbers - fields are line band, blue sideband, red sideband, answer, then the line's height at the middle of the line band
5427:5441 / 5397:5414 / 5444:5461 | 0.5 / 7.76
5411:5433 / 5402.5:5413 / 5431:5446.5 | -1.7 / 7.03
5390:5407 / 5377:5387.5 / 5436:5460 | 1.2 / 8.26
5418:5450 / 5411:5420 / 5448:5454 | 2.4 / 8.47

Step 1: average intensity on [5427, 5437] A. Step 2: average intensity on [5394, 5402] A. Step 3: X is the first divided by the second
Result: 0.9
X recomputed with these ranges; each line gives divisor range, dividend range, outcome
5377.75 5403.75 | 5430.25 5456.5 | 0.98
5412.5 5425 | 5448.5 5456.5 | 1.13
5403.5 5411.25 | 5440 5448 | 1.32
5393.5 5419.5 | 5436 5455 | 1.18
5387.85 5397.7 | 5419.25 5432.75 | 0.90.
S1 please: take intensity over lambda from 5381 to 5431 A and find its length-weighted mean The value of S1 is 7.74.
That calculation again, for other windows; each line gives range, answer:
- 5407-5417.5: 7.12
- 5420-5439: 7.63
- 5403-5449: 7.44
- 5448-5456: 9.03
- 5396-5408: 7.03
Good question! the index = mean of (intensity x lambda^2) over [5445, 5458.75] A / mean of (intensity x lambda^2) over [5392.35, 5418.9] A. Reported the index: 1.17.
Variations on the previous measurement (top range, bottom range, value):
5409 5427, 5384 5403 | 0.94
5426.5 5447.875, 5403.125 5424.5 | 1.07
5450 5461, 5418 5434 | 1.14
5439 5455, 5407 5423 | 1.15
